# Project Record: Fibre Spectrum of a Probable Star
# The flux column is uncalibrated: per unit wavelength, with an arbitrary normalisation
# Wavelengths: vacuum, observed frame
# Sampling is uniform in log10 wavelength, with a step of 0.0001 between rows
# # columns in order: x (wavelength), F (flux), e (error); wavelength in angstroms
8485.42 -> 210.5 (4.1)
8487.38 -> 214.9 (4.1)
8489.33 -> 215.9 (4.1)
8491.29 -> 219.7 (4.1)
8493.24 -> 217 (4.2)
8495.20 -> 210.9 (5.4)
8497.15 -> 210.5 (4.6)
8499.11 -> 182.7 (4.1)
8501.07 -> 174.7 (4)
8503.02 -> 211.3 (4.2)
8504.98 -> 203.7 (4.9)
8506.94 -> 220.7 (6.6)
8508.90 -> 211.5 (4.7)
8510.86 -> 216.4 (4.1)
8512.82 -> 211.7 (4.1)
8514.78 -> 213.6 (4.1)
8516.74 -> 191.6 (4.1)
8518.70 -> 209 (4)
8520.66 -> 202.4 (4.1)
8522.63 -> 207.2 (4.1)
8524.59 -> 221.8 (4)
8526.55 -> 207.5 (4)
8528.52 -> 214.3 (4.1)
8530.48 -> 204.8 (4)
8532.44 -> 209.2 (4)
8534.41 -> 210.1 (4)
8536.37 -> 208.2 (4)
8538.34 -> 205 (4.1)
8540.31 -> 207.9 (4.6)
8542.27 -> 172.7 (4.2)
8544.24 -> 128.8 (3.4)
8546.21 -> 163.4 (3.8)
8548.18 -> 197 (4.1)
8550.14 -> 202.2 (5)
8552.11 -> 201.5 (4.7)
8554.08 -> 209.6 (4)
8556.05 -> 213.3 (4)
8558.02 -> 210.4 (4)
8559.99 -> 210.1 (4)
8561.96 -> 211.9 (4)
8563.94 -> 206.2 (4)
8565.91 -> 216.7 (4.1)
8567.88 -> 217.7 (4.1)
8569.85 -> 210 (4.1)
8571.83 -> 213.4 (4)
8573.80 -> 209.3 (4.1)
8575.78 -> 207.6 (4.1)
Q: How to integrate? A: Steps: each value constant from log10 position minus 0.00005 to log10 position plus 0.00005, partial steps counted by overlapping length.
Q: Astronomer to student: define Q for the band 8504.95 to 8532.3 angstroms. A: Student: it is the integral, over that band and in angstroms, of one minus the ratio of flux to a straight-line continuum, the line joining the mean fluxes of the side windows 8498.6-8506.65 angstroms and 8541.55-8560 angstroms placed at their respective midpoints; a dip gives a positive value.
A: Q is -2.2 angstroms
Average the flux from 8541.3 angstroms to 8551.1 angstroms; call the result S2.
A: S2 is 173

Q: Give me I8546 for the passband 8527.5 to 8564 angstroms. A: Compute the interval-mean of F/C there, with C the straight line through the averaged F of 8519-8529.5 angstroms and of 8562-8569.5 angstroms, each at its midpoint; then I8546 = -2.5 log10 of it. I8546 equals 0.067 mag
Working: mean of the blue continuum 210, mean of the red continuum 213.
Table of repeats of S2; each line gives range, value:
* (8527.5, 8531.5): 210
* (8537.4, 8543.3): 195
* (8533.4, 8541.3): 208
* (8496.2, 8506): 197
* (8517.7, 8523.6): 206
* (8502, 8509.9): 212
